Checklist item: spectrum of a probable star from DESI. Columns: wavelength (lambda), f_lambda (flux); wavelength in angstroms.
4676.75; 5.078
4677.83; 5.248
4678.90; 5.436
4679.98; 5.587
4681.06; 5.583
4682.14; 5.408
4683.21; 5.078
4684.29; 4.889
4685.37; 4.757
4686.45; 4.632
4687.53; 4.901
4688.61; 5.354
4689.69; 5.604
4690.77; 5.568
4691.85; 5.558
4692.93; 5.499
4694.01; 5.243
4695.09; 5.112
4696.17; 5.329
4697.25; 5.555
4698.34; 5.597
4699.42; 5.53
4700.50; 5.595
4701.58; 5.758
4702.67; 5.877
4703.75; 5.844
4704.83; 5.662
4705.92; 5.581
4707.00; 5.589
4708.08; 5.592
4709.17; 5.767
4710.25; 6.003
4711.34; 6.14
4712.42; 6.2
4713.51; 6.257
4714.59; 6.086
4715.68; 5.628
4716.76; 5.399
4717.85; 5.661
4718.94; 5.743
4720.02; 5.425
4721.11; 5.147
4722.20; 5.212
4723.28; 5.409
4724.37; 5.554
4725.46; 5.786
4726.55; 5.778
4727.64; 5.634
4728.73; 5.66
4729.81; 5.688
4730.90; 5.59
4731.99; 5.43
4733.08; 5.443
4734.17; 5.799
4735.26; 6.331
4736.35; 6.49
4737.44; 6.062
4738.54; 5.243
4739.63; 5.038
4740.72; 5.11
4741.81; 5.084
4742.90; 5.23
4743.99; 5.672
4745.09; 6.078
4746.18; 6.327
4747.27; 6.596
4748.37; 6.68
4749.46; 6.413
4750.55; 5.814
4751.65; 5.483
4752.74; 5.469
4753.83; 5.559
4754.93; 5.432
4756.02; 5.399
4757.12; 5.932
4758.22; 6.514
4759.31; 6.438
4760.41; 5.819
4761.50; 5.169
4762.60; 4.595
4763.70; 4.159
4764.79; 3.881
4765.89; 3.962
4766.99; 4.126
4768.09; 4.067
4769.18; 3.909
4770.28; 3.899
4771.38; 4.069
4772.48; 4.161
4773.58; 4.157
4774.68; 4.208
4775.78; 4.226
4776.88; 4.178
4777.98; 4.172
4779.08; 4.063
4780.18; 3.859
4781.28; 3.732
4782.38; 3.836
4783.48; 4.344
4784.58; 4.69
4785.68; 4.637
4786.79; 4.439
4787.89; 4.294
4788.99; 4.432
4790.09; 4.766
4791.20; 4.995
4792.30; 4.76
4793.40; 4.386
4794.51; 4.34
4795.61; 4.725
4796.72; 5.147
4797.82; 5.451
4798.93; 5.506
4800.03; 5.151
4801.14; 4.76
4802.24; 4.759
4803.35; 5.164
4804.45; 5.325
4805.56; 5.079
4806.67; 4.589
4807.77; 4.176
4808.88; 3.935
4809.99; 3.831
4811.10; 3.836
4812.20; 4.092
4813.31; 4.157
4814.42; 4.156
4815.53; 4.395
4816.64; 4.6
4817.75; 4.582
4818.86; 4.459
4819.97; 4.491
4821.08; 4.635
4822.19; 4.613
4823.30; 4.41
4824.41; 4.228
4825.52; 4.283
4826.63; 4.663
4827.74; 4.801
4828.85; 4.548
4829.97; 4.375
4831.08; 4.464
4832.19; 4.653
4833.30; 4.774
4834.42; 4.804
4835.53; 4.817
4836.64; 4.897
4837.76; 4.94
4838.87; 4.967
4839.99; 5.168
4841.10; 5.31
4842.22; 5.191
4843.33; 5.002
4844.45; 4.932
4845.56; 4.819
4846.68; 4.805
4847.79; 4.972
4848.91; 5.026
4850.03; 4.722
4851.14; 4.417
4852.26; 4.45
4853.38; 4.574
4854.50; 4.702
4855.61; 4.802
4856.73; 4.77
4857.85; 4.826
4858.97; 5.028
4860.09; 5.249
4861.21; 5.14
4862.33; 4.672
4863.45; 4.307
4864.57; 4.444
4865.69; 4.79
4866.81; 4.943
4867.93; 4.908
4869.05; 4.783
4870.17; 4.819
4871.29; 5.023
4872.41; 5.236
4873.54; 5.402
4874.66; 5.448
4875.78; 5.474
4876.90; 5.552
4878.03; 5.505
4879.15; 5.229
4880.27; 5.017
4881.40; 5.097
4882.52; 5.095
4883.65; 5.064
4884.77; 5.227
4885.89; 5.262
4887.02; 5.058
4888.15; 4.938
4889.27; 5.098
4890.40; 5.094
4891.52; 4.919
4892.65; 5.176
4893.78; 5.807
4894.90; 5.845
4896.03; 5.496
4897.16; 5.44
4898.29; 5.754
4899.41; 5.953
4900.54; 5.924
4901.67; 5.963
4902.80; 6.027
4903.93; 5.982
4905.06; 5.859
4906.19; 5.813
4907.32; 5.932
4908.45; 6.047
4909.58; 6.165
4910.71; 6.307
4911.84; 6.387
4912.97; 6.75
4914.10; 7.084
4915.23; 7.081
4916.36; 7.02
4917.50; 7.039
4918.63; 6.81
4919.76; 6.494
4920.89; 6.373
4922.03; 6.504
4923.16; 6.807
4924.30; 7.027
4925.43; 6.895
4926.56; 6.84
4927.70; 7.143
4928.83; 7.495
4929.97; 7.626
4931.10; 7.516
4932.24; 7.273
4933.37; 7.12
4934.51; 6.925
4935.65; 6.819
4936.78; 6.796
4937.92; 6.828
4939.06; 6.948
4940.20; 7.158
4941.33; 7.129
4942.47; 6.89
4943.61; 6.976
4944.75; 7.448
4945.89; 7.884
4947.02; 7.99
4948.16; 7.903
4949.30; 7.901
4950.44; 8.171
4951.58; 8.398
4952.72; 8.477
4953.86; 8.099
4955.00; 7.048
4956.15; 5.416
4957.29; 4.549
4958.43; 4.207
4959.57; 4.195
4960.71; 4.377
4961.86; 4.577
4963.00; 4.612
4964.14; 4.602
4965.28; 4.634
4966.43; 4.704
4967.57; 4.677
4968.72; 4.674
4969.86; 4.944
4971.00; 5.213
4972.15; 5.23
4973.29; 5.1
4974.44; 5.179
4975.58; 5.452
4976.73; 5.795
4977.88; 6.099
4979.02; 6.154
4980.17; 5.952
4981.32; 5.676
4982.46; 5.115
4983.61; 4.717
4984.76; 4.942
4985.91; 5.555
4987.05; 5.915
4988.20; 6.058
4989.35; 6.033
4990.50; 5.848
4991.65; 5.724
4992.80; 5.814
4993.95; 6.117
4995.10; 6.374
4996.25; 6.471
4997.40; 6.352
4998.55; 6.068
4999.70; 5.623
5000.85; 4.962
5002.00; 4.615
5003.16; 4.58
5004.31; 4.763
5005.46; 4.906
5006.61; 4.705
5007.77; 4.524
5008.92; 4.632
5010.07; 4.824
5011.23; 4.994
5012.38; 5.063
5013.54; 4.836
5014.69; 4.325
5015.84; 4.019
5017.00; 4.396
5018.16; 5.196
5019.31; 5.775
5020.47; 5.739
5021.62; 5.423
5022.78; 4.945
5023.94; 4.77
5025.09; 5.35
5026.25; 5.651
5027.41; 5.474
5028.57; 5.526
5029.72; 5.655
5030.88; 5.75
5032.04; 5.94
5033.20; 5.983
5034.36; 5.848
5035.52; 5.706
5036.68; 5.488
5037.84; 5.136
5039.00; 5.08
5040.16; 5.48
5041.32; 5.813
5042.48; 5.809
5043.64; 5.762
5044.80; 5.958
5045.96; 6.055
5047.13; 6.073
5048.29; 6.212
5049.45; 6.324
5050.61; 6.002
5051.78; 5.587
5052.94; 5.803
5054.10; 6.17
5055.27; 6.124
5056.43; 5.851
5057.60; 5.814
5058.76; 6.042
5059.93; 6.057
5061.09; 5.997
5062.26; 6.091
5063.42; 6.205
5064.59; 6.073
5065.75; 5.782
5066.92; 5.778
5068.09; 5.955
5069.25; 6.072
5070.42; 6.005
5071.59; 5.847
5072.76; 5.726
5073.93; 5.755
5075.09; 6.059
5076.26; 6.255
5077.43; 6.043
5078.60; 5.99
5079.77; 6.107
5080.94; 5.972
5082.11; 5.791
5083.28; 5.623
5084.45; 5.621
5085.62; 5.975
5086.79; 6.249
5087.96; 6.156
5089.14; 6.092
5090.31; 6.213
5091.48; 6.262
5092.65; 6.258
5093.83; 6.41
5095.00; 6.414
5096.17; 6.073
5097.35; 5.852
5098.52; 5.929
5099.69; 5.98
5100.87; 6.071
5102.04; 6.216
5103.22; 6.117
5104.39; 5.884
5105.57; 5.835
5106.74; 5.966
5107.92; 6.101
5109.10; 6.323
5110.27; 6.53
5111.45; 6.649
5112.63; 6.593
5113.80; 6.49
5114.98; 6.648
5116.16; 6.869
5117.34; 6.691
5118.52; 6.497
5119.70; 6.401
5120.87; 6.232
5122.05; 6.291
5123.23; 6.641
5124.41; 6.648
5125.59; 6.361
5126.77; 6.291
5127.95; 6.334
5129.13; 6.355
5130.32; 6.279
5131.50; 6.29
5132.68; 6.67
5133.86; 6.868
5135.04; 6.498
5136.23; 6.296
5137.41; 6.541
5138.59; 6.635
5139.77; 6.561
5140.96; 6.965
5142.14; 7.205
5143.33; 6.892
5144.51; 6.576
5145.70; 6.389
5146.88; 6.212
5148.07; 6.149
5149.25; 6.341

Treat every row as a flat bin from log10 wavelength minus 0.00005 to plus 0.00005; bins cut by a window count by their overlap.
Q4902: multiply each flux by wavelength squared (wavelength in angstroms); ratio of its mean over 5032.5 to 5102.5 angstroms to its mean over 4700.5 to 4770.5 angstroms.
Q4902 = 1.2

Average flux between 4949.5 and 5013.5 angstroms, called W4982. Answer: 5.49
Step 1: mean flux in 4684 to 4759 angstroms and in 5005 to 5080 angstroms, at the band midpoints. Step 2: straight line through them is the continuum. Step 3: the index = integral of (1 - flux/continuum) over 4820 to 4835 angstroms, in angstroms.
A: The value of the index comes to 2.9 angstroms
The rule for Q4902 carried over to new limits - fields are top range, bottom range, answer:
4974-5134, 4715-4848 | 1.32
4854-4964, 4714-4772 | 1.19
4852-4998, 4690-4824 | 1.24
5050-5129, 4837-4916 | 1.26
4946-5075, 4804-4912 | 1.20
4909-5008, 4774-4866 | 1.41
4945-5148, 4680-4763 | 1.20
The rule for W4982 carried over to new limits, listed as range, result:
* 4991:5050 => 5.42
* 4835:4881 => 4.95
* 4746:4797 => 4.8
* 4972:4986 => 5.46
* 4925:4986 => 6.22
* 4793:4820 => 4.61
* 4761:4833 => 4.44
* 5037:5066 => 5.89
